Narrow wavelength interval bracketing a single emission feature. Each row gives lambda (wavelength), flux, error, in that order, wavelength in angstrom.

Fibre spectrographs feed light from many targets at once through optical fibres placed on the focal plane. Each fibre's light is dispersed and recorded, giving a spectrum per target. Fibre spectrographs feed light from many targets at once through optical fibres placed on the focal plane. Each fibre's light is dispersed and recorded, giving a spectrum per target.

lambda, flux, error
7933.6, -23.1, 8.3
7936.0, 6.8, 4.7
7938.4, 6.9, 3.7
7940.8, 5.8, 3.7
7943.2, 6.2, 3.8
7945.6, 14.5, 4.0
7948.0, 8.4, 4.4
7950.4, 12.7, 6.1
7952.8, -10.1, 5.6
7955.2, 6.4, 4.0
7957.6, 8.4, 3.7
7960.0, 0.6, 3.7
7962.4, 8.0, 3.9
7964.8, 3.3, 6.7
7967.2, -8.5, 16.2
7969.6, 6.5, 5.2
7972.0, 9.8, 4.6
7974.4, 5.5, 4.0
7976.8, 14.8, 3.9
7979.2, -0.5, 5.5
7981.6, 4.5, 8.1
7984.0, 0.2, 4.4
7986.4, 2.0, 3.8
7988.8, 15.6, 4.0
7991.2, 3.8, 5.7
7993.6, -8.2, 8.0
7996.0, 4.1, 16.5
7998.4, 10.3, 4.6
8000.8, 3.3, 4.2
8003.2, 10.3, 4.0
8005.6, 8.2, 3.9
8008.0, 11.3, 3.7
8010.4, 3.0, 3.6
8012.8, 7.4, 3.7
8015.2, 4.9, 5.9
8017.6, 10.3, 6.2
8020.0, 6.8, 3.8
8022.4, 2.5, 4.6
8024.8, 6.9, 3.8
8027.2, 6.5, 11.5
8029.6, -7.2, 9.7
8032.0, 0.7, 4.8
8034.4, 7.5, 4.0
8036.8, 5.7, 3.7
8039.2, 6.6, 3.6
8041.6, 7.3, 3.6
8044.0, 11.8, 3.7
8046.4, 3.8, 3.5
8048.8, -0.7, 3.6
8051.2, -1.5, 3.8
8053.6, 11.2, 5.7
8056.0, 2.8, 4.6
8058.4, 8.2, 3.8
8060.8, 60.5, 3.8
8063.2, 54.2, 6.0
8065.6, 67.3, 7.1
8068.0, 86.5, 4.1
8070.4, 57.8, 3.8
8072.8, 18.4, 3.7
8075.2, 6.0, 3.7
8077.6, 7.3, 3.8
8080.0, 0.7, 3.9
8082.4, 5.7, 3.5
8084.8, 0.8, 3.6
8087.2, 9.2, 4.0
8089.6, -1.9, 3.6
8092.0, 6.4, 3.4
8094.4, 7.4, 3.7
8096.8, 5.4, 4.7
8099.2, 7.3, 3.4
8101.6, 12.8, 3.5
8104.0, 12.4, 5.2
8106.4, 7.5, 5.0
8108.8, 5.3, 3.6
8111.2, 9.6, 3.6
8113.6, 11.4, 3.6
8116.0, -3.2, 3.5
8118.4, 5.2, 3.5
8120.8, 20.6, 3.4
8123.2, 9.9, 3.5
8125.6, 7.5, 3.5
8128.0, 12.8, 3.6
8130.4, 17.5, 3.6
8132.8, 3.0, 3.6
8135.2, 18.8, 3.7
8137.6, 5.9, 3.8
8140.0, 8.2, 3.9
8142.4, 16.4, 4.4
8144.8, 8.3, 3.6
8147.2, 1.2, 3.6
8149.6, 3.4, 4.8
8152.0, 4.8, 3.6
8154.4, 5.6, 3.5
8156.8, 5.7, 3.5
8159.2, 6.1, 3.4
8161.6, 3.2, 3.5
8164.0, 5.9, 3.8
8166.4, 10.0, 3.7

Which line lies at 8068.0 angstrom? [O II]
